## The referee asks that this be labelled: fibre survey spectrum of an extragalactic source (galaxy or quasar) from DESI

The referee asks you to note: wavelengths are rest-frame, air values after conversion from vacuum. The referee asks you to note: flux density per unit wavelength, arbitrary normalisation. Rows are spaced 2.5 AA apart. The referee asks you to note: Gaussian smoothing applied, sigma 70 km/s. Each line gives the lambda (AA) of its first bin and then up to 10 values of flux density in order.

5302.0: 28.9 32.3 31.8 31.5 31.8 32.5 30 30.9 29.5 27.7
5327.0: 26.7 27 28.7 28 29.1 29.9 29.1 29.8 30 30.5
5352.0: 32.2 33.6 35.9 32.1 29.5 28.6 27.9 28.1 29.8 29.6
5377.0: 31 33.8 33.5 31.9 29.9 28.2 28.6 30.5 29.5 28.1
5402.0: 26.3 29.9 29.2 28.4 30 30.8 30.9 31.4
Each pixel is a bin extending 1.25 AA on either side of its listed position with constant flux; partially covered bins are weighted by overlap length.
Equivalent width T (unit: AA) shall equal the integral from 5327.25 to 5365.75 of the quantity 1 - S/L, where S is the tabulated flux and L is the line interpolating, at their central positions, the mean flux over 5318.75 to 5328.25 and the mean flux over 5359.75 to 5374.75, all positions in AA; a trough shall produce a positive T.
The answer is -1.8 AA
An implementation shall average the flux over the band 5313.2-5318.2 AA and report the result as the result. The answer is 31.3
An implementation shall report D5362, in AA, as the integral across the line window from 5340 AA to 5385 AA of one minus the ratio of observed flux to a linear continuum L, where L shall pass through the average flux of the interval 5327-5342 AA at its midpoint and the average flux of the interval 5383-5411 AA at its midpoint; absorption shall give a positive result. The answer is -3.3 AA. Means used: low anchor 28.4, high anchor 29.2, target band 30.9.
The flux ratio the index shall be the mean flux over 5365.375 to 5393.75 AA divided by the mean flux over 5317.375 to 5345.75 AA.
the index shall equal 1.0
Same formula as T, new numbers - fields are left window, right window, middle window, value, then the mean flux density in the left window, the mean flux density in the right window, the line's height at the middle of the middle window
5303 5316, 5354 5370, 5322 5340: 1.87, 31.9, 30.8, 31.4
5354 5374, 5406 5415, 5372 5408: -0.03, 30.5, 29.5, 30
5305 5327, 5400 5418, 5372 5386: -0.96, 30.5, 29.3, 29.7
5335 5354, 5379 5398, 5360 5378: 0.65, 30.1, 30.6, 30.4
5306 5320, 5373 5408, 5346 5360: -0.80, 31.4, 30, 30.7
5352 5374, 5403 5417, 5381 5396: -0.09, 30.7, 29.7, 30.2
